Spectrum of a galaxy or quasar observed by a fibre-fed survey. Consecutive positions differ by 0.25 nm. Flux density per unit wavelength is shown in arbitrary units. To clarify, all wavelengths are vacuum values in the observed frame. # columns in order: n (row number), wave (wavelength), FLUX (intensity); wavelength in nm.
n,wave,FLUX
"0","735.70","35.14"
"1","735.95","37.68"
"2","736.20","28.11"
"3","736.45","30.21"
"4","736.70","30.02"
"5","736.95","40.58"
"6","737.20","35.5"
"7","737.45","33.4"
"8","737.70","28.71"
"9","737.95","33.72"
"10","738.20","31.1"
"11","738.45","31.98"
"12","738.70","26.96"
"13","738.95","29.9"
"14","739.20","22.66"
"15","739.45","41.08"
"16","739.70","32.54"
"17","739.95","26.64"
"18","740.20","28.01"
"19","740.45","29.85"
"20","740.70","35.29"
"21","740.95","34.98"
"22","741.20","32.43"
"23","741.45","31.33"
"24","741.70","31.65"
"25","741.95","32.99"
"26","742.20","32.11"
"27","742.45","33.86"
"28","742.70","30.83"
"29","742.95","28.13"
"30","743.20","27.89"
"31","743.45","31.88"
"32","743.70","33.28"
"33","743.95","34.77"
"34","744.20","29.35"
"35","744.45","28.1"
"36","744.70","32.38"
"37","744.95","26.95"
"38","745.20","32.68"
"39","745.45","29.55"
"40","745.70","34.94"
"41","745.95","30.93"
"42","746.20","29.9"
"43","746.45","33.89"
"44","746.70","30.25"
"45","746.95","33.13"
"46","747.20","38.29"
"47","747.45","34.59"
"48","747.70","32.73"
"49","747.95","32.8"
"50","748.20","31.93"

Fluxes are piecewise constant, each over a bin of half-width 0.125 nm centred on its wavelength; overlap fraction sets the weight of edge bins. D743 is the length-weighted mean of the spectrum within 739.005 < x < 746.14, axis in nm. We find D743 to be 31.3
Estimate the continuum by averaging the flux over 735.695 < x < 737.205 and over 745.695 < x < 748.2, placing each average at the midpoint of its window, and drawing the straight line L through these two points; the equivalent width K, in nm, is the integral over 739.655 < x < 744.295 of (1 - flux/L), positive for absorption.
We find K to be 0.258 nm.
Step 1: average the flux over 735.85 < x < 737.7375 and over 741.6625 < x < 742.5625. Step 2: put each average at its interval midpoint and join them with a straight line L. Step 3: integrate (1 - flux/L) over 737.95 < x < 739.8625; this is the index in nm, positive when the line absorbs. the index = 0.12 nm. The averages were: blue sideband 33.2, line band 31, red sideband 32.7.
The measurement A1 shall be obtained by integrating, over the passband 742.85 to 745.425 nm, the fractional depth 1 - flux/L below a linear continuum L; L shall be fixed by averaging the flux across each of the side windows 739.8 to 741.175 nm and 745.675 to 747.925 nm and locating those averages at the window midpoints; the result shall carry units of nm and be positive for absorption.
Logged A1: 0.137 nm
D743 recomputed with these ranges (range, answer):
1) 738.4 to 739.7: 30.6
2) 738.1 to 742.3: 31.3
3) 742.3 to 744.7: 31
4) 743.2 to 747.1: 31.4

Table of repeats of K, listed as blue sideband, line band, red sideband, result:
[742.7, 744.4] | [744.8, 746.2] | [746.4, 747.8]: 0.07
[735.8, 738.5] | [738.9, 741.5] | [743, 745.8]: 0.05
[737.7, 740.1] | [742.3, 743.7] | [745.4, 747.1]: 0.03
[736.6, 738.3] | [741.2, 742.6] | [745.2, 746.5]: 0.01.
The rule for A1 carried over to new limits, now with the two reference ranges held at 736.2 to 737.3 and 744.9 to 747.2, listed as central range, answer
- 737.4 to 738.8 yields 0.094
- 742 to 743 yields 0.026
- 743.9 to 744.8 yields 0.037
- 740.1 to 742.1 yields 0.034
